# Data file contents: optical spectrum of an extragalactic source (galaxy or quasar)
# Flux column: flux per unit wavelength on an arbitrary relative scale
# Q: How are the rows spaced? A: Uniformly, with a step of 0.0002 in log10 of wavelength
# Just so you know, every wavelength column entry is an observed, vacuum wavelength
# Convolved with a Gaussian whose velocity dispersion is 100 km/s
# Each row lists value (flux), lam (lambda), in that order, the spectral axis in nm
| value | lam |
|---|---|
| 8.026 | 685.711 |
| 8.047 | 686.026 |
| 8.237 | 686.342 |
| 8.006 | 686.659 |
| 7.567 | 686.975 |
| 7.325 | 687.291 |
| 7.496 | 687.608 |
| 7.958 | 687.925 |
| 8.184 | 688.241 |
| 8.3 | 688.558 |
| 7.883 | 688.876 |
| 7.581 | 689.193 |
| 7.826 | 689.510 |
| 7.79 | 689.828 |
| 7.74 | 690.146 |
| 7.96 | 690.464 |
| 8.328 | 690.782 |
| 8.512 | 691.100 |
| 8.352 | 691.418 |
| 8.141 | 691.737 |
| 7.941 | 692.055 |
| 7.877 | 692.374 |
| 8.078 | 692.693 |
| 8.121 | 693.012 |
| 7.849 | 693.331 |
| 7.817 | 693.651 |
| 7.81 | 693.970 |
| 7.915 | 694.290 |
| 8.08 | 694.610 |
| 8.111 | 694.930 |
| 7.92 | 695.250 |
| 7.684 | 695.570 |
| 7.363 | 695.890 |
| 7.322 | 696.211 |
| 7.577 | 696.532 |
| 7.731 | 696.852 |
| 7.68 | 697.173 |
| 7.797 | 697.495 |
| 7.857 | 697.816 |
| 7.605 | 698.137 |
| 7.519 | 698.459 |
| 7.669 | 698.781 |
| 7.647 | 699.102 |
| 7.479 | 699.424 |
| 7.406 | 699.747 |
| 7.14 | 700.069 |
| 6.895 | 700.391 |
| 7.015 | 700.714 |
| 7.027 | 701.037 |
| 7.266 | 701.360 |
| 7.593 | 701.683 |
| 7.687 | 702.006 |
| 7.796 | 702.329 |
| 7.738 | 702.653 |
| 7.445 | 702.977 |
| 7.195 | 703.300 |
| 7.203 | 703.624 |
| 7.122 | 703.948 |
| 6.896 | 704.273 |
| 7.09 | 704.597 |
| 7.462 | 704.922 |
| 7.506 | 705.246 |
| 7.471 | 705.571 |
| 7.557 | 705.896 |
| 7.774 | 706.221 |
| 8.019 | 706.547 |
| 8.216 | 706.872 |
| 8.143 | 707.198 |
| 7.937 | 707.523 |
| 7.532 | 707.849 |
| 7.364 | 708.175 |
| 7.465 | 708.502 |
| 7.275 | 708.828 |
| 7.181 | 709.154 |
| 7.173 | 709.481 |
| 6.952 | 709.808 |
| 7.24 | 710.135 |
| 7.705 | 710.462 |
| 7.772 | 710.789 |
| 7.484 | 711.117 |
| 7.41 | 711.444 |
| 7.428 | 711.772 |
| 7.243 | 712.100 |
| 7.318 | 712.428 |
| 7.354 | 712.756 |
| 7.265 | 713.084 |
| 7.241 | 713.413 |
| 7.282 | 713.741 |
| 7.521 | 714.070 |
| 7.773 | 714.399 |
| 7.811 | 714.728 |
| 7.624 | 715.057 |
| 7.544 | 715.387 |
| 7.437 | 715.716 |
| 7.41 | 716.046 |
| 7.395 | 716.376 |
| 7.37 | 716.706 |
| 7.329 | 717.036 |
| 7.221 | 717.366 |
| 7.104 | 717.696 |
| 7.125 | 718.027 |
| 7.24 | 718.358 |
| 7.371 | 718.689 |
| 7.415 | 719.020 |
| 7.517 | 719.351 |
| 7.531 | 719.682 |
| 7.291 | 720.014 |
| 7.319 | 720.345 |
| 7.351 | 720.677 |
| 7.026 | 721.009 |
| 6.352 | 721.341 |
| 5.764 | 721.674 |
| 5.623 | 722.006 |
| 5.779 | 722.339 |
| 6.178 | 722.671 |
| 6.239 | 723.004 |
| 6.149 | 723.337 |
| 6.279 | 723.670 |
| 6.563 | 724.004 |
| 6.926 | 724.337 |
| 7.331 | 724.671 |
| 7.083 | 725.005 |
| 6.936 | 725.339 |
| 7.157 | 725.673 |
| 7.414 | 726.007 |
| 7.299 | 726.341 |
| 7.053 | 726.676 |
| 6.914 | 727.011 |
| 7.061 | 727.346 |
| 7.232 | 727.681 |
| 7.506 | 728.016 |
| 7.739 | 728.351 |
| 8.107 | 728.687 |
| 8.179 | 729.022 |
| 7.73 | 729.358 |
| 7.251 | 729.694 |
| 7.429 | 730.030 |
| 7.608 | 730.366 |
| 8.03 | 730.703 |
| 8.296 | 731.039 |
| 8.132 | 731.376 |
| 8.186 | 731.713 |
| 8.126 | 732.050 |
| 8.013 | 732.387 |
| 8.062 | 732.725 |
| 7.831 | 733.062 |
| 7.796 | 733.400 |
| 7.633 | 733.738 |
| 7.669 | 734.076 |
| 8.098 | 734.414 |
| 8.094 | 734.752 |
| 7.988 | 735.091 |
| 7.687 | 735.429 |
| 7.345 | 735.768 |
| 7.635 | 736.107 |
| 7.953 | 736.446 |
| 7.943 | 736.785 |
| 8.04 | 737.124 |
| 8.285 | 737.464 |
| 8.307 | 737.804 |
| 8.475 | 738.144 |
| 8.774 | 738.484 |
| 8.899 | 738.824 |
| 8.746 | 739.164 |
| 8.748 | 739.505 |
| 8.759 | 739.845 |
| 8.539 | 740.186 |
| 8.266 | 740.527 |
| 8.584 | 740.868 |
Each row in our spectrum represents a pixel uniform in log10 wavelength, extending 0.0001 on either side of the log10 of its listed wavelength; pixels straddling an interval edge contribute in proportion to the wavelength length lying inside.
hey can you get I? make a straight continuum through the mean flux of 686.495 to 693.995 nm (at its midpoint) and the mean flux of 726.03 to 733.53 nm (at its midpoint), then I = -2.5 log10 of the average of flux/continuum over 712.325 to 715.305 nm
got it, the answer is 0.05 mag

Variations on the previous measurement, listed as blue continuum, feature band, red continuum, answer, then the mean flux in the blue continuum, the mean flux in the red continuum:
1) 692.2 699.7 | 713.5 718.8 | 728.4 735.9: 0.06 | 7.76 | 7.88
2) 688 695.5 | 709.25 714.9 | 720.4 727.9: -0.03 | 8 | 6.73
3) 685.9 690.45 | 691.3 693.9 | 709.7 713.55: -0.03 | 7.85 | 7.37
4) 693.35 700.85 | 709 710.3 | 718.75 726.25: 0.01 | 7.62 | 6.8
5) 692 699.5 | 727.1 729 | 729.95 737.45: 0.05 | 7.77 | 7.9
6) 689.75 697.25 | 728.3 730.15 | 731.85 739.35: 0.04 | 7.91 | 8.07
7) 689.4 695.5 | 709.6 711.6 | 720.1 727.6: -0.02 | 8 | 6.73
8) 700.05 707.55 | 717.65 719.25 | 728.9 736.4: 0.06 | 7.47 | 7.85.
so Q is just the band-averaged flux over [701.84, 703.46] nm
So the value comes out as 7.58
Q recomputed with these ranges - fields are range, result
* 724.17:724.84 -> 7.13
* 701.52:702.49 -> 7.7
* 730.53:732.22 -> 8.15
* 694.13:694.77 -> 7.99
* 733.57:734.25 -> 7.66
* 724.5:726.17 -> 7.18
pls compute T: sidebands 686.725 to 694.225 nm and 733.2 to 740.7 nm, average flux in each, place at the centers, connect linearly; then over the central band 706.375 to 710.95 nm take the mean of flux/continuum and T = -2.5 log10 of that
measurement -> 0.06 mag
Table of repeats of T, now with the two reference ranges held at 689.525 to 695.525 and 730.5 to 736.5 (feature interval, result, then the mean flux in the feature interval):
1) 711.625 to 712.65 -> 0.09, 7.33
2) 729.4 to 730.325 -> 0.07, 7.43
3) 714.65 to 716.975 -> 0.07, 7.49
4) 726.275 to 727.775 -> 0.12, 7.09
